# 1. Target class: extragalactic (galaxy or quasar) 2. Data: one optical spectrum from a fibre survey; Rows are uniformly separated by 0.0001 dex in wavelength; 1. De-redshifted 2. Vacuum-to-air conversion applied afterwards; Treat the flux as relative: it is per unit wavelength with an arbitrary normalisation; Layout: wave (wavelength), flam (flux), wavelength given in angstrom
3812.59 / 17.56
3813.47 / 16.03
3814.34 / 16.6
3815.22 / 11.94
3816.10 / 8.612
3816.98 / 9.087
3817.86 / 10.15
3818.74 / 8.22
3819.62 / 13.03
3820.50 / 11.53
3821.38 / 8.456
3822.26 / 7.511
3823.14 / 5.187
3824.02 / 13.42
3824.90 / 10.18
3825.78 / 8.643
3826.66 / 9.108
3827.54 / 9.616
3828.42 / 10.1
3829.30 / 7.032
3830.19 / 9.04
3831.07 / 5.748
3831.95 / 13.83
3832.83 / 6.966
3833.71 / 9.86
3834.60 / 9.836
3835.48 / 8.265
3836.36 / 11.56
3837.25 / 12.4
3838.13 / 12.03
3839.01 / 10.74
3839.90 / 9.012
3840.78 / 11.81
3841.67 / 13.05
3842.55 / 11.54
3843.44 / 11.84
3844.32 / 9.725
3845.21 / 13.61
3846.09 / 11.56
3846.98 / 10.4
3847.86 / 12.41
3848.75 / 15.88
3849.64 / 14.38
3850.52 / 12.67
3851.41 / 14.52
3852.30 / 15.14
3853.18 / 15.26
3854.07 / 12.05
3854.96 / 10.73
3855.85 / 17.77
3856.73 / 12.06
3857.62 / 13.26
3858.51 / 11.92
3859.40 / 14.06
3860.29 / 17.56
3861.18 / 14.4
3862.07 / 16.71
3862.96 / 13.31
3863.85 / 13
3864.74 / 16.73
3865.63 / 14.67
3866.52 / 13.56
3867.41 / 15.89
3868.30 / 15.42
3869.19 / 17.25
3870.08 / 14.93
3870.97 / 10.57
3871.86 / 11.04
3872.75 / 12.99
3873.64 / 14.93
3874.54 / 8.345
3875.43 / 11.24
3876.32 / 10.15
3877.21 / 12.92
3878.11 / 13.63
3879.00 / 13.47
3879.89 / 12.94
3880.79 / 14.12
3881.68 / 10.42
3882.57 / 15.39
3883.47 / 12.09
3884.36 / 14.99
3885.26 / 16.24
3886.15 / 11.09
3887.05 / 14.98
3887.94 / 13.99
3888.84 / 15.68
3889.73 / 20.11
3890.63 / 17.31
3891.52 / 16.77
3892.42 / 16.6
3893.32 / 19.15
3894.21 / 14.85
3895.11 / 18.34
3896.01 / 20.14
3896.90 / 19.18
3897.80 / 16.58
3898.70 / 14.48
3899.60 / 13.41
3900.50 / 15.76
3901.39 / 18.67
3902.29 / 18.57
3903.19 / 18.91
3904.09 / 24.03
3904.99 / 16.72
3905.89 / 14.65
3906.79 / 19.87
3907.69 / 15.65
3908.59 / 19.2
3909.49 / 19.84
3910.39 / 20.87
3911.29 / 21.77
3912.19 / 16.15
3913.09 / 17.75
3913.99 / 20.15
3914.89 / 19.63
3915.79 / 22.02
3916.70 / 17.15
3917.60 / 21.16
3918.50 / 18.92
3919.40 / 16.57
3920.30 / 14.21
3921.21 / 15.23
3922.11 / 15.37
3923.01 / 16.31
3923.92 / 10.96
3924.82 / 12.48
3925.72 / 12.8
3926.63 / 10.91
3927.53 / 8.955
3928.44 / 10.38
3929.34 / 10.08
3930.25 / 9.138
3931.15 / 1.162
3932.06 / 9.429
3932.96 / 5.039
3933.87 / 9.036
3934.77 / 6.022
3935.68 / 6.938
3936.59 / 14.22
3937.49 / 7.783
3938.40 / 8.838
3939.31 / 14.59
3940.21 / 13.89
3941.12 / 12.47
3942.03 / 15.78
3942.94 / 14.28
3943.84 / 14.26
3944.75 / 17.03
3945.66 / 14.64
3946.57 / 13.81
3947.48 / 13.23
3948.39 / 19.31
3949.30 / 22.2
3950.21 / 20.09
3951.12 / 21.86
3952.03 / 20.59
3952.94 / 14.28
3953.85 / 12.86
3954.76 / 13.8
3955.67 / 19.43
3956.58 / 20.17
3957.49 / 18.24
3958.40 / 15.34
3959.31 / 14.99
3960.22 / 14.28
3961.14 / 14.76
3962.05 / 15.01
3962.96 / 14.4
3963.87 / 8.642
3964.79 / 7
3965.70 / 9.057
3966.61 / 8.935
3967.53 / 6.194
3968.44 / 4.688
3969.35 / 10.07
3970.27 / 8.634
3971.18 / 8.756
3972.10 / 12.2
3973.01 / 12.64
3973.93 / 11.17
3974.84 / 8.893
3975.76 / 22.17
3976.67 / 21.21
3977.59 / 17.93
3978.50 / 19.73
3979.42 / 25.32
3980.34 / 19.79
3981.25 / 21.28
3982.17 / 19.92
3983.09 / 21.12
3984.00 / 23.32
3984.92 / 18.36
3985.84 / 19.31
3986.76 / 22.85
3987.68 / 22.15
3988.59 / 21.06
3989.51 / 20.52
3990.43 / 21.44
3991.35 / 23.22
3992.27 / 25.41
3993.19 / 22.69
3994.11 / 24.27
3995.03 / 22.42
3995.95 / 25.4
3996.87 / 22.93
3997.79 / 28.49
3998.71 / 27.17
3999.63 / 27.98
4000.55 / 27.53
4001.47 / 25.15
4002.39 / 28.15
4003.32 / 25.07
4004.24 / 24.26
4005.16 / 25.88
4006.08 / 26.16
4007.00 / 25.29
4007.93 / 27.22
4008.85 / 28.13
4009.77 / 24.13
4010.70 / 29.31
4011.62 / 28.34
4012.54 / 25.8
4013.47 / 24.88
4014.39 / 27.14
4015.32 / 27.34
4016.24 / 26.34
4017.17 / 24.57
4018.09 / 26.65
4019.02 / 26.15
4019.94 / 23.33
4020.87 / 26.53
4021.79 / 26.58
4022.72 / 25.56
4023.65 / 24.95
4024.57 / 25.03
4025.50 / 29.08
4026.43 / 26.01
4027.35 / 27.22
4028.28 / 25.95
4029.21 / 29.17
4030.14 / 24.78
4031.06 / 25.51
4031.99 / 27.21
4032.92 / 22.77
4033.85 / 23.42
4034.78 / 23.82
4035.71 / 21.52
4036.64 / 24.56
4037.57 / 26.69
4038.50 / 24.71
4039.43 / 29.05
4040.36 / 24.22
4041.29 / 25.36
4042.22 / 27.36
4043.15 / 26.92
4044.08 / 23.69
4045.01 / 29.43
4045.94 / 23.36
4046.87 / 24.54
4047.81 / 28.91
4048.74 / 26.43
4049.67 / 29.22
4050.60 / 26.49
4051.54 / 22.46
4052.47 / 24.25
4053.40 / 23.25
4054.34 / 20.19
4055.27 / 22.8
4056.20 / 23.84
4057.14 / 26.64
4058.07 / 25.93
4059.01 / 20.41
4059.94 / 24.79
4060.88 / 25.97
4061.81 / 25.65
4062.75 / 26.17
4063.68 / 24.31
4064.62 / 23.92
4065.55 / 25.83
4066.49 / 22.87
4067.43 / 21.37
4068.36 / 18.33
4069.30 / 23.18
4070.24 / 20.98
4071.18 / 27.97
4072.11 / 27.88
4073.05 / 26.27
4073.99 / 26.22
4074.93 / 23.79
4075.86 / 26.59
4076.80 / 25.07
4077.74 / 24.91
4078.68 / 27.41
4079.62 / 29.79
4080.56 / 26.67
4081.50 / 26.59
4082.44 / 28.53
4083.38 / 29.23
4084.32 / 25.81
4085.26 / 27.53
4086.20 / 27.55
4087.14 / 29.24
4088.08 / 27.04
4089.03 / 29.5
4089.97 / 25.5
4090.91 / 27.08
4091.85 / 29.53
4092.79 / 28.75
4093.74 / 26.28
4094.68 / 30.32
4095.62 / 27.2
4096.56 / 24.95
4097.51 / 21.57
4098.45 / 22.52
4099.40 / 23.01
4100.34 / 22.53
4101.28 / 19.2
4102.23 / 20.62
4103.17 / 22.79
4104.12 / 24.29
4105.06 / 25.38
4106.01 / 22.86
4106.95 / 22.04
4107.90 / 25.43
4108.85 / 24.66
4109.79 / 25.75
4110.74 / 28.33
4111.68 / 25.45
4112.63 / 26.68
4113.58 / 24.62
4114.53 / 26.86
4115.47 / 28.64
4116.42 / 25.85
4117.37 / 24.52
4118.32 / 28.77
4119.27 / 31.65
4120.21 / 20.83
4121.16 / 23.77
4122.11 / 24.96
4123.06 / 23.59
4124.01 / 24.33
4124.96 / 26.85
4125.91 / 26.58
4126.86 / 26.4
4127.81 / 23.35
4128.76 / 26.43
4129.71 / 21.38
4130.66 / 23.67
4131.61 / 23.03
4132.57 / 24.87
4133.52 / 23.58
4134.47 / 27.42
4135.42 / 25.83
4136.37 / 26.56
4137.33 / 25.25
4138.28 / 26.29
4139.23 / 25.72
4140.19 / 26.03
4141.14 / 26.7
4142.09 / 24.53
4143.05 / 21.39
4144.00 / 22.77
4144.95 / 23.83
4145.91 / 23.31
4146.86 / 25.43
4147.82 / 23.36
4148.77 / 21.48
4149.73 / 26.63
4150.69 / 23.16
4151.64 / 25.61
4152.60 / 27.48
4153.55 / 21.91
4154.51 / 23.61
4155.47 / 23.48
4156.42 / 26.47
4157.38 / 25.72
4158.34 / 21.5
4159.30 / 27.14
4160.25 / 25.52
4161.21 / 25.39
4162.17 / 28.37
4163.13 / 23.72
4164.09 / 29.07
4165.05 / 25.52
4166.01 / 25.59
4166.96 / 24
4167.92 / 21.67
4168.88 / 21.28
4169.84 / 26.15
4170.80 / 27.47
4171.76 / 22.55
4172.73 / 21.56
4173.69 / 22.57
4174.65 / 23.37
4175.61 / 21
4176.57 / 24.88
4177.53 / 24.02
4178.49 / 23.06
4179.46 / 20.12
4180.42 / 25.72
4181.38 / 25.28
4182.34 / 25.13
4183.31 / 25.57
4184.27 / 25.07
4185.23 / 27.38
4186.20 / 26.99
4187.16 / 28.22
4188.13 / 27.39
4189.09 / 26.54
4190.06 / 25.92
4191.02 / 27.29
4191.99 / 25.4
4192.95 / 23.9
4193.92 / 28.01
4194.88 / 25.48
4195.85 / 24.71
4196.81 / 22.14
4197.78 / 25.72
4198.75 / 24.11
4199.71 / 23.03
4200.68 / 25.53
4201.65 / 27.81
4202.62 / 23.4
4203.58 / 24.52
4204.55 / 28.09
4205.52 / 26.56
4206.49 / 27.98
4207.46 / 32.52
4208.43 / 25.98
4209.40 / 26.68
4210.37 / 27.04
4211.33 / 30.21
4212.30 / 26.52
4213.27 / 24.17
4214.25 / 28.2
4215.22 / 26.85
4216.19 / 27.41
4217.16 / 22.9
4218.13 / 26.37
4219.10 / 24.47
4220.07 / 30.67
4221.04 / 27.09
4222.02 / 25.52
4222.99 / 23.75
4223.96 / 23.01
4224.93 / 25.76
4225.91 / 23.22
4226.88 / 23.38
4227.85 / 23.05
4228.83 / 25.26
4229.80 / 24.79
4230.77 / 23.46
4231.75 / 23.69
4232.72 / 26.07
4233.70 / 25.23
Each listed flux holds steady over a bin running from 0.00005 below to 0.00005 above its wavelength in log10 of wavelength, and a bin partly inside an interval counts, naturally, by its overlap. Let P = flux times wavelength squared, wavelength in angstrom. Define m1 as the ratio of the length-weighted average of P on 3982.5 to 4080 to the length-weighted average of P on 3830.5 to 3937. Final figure 1.92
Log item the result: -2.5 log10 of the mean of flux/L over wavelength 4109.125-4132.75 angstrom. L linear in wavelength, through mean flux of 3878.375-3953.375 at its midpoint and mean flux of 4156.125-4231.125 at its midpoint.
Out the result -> -0.13 mag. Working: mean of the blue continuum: 15.2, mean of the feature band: 25.5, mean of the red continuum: 25.4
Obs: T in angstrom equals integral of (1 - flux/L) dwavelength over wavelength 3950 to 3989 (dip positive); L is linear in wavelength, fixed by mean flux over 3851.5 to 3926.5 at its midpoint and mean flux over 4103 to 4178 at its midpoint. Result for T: 5.7 angstrom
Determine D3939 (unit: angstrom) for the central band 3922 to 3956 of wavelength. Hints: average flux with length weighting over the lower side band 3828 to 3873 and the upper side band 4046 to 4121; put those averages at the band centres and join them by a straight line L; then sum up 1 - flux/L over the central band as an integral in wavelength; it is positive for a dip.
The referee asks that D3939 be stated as 8.84 angstrom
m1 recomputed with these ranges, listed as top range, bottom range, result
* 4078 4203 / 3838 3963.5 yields 1.94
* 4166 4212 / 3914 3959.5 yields 2.02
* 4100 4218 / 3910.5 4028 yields 1.49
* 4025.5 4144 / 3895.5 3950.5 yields 1.83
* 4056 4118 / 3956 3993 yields 1.65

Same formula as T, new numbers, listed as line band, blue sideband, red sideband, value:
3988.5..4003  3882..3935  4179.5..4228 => -4.8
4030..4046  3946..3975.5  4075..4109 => -3.5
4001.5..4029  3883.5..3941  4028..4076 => -4.8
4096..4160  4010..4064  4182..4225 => 3.1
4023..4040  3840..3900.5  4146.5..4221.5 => -4.9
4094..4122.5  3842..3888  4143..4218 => -3.0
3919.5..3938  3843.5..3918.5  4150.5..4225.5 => 7.1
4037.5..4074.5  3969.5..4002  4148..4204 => -4.7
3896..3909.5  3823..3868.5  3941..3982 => -4.2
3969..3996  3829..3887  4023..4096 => 2.3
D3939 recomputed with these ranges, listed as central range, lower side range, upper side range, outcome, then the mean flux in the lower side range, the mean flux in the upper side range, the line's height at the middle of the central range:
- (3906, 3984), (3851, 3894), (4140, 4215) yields 9.7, 14.2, 25.2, 16.8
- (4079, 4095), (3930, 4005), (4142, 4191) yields -4.8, 16.8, 24.6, 21.5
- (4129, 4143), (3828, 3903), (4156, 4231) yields -1.0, 13.6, 25.4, 23.3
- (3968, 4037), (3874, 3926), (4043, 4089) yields -2.8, 16.2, 25.5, 21.9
